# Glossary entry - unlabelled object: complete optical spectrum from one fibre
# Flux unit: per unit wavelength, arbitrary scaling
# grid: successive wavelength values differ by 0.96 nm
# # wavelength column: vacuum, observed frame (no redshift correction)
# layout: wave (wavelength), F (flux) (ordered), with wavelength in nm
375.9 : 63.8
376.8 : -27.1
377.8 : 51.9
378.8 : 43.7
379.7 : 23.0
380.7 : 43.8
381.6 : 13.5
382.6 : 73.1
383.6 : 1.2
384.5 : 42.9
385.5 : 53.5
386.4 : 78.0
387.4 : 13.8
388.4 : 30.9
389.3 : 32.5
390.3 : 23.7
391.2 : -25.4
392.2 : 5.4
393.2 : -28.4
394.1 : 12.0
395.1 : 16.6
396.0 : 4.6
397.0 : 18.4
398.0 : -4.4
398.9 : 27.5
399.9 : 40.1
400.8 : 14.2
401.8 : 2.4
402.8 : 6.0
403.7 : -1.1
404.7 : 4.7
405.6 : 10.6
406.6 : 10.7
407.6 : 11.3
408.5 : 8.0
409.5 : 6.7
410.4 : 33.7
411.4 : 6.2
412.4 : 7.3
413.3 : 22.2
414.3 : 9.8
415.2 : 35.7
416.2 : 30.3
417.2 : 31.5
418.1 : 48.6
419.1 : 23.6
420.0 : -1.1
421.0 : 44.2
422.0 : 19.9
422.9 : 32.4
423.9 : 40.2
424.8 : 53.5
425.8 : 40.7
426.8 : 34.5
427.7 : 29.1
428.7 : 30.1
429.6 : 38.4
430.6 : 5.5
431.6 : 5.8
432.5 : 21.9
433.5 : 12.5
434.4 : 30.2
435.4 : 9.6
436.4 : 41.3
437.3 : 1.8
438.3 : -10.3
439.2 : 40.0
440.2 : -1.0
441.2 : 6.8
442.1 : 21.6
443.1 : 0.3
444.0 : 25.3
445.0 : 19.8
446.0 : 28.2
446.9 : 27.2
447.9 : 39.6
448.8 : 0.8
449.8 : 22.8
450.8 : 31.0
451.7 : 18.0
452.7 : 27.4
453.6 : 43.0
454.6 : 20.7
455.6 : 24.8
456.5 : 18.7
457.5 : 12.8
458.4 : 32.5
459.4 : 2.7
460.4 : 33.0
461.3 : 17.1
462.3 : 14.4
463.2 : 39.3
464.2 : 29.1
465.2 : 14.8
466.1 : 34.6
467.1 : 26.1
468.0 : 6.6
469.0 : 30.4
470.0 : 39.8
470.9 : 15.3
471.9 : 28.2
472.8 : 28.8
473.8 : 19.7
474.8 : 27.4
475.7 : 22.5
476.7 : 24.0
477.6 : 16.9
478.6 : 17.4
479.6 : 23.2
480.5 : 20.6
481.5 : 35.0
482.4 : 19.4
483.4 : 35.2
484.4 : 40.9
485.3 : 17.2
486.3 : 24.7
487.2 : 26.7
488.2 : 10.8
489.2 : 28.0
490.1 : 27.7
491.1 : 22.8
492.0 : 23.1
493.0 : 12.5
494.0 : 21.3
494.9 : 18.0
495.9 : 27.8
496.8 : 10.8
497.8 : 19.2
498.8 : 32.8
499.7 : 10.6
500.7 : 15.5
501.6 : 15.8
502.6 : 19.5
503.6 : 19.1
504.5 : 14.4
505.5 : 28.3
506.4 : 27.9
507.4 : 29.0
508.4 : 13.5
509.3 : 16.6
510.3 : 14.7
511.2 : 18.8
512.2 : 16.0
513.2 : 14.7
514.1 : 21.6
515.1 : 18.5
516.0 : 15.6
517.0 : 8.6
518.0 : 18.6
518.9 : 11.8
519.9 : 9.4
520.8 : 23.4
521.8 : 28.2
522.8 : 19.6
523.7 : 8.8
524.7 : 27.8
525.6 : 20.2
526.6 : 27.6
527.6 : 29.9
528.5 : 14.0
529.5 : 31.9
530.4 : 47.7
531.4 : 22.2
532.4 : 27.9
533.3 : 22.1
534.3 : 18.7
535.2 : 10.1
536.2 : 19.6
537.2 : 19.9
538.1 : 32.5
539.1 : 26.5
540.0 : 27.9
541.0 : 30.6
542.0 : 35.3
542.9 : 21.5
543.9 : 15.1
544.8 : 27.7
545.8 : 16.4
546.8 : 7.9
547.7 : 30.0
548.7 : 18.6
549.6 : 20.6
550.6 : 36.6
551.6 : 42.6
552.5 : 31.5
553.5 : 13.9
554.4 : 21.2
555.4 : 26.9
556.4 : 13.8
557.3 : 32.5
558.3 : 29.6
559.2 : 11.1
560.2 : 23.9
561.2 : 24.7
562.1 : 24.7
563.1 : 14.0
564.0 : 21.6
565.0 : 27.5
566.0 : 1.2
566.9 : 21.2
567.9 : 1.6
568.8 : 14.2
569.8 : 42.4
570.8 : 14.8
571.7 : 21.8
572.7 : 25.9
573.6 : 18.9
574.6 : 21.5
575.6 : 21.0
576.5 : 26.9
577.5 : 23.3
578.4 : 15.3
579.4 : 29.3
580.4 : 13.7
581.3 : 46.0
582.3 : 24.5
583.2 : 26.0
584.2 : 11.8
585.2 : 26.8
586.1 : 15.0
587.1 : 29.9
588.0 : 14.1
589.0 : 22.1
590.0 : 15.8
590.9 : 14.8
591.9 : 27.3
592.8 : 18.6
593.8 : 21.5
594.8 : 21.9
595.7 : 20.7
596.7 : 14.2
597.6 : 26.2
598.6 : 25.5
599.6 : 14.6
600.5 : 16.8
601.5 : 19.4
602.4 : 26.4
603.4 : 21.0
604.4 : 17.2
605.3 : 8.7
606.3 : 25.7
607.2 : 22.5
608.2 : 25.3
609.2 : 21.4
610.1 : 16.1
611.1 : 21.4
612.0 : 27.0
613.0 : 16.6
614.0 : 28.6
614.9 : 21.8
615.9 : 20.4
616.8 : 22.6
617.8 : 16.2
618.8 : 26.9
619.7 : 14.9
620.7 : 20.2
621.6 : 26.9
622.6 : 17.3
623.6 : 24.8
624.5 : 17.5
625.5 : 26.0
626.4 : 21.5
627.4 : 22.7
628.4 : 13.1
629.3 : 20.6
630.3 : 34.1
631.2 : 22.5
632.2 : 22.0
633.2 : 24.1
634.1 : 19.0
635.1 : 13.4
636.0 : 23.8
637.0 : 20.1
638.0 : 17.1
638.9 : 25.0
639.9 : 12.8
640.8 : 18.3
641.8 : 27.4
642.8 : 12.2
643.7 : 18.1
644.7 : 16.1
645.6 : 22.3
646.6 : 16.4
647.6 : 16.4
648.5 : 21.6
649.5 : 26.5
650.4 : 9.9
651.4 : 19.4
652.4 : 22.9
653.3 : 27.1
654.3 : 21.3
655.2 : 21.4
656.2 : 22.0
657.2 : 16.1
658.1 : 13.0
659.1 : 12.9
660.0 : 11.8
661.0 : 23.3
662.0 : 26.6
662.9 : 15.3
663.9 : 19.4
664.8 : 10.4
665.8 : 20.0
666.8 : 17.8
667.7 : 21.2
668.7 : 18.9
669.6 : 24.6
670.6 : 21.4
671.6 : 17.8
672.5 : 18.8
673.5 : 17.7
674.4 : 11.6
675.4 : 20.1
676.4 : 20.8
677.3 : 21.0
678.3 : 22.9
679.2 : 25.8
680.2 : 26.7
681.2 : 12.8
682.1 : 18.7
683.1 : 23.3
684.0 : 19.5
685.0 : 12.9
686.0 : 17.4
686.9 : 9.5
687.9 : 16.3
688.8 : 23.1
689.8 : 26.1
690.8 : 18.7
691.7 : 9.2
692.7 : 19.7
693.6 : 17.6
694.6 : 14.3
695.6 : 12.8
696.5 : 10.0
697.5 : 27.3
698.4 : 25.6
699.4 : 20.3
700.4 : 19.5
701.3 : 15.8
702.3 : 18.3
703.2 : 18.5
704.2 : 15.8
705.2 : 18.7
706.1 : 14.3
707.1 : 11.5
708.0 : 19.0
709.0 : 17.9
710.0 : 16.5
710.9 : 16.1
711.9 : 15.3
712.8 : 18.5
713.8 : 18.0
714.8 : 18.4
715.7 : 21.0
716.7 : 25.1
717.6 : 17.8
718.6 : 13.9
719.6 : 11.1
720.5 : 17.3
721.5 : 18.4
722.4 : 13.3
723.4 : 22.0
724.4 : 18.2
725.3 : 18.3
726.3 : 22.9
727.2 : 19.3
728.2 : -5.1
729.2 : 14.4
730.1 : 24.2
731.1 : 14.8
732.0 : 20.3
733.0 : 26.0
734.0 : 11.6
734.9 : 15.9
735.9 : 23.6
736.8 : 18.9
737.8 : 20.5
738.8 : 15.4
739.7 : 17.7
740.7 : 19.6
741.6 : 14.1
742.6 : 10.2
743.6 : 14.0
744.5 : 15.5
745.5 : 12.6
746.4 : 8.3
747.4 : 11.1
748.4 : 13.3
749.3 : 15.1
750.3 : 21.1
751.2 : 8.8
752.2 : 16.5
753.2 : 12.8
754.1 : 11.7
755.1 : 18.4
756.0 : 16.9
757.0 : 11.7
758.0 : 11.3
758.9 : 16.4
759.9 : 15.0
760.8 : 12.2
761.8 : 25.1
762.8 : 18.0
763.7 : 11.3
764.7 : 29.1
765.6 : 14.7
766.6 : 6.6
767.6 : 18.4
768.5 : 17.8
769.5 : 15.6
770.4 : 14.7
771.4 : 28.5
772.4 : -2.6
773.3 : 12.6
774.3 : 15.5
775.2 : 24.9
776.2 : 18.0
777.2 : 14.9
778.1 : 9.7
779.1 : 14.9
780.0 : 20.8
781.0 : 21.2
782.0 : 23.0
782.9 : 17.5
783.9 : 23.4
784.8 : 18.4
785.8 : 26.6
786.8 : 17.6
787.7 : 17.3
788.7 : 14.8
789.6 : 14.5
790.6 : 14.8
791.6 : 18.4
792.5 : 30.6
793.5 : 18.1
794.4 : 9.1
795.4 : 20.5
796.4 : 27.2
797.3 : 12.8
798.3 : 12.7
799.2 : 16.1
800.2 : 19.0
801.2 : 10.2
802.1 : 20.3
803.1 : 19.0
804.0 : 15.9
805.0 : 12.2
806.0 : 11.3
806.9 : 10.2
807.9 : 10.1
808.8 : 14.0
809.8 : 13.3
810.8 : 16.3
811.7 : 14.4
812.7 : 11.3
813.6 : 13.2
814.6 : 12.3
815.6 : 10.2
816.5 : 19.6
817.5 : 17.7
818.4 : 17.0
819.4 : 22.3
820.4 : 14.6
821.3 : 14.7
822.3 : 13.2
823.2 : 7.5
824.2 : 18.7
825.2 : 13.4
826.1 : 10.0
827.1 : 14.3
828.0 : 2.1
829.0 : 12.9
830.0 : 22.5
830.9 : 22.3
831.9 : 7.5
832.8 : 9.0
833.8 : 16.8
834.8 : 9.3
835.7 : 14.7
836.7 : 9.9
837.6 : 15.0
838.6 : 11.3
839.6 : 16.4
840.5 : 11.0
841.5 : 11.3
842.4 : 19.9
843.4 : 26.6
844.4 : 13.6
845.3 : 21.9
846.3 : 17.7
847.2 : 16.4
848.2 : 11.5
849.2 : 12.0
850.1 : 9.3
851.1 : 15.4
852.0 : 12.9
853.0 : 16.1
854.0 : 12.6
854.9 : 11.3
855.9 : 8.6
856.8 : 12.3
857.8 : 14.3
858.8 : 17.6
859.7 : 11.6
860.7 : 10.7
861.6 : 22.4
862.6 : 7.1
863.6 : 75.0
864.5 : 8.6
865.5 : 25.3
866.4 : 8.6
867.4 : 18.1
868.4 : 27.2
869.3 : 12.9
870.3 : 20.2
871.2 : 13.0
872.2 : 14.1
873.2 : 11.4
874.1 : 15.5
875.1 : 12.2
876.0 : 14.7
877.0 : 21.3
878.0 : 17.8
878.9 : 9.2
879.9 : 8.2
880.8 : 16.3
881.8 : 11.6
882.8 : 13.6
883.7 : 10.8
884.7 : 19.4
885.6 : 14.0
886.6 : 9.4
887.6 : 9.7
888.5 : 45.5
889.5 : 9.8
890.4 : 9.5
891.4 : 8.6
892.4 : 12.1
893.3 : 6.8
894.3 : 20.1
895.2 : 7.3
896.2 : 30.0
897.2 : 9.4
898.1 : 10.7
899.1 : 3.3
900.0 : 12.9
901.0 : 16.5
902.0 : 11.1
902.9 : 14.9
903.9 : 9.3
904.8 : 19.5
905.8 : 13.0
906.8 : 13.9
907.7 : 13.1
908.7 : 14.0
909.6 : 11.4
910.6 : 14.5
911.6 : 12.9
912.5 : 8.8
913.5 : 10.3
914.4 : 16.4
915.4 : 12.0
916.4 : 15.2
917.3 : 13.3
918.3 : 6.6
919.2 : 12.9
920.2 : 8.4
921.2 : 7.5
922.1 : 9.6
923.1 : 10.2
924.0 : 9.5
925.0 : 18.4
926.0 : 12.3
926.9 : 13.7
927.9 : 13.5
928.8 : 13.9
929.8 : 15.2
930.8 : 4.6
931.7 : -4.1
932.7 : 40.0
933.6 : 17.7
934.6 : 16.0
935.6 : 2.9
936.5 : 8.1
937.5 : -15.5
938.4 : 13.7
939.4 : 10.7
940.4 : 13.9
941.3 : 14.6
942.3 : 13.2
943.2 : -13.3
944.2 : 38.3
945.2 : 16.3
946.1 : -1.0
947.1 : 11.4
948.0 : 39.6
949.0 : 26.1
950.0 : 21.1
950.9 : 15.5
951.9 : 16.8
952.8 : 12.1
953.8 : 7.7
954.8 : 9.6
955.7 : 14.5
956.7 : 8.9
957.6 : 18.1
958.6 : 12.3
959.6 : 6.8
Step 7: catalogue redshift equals 0.72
